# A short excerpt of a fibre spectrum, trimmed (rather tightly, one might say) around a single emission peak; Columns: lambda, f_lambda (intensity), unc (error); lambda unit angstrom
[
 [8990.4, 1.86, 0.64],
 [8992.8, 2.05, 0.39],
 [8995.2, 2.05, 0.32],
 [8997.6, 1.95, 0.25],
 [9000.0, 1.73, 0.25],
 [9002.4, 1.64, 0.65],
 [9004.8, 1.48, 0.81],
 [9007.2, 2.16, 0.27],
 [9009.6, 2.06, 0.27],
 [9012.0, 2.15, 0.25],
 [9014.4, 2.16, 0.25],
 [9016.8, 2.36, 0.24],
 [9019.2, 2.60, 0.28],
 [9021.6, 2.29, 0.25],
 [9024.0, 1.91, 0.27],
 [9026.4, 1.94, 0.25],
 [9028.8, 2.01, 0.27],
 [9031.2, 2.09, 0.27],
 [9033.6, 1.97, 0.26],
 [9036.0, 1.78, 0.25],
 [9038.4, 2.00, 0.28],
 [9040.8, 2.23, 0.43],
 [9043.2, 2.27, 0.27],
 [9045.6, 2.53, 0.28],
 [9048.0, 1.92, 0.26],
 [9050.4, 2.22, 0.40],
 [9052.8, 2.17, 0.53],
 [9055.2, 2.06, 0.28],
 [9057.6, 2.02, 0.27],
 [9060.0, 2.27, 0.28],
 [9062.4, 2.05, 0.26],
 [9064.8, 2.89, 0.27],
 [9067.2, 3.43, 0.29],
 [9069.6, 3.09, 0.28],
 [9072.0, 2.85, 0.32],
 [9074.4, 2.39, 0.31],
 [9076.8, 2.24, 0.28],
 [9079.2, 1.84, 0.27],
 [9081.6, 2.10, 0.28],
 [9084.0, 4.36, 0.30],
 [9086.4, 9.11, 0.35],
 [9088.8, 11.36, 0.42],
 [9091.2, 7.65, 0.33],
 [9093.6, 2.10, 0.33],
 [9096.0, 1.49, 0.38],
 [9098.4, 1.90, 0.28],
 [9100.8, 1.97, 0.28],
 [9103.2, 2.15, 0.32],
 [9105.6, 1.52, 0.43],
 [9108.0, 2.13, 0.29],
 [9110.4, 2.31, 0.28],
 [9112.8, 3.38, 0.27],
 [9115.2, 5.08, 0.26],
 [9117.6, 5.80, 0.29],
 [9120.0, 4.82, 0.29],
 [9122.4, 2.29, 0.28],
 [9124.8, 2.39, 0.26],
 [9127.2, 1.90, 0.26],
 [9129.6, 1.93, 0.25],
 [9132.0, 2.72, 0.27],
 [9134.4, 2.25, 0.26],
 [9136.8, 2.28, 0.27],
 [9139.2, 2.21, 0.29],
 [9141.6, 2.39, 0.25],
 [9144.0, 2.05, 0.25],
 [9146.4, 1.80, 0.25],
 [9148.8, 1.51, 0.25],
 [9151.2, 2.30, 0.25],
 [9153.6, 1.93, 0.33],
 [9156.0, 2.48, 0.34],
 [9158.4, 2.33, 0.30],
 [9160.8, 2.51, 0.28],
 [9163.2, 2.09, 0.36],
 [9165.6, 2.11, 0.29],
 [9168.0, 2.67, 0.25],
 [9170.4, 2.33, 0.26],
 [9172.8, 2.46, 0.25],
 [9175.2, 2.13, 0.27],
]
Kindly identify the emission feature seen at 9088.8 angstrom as H-alpha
